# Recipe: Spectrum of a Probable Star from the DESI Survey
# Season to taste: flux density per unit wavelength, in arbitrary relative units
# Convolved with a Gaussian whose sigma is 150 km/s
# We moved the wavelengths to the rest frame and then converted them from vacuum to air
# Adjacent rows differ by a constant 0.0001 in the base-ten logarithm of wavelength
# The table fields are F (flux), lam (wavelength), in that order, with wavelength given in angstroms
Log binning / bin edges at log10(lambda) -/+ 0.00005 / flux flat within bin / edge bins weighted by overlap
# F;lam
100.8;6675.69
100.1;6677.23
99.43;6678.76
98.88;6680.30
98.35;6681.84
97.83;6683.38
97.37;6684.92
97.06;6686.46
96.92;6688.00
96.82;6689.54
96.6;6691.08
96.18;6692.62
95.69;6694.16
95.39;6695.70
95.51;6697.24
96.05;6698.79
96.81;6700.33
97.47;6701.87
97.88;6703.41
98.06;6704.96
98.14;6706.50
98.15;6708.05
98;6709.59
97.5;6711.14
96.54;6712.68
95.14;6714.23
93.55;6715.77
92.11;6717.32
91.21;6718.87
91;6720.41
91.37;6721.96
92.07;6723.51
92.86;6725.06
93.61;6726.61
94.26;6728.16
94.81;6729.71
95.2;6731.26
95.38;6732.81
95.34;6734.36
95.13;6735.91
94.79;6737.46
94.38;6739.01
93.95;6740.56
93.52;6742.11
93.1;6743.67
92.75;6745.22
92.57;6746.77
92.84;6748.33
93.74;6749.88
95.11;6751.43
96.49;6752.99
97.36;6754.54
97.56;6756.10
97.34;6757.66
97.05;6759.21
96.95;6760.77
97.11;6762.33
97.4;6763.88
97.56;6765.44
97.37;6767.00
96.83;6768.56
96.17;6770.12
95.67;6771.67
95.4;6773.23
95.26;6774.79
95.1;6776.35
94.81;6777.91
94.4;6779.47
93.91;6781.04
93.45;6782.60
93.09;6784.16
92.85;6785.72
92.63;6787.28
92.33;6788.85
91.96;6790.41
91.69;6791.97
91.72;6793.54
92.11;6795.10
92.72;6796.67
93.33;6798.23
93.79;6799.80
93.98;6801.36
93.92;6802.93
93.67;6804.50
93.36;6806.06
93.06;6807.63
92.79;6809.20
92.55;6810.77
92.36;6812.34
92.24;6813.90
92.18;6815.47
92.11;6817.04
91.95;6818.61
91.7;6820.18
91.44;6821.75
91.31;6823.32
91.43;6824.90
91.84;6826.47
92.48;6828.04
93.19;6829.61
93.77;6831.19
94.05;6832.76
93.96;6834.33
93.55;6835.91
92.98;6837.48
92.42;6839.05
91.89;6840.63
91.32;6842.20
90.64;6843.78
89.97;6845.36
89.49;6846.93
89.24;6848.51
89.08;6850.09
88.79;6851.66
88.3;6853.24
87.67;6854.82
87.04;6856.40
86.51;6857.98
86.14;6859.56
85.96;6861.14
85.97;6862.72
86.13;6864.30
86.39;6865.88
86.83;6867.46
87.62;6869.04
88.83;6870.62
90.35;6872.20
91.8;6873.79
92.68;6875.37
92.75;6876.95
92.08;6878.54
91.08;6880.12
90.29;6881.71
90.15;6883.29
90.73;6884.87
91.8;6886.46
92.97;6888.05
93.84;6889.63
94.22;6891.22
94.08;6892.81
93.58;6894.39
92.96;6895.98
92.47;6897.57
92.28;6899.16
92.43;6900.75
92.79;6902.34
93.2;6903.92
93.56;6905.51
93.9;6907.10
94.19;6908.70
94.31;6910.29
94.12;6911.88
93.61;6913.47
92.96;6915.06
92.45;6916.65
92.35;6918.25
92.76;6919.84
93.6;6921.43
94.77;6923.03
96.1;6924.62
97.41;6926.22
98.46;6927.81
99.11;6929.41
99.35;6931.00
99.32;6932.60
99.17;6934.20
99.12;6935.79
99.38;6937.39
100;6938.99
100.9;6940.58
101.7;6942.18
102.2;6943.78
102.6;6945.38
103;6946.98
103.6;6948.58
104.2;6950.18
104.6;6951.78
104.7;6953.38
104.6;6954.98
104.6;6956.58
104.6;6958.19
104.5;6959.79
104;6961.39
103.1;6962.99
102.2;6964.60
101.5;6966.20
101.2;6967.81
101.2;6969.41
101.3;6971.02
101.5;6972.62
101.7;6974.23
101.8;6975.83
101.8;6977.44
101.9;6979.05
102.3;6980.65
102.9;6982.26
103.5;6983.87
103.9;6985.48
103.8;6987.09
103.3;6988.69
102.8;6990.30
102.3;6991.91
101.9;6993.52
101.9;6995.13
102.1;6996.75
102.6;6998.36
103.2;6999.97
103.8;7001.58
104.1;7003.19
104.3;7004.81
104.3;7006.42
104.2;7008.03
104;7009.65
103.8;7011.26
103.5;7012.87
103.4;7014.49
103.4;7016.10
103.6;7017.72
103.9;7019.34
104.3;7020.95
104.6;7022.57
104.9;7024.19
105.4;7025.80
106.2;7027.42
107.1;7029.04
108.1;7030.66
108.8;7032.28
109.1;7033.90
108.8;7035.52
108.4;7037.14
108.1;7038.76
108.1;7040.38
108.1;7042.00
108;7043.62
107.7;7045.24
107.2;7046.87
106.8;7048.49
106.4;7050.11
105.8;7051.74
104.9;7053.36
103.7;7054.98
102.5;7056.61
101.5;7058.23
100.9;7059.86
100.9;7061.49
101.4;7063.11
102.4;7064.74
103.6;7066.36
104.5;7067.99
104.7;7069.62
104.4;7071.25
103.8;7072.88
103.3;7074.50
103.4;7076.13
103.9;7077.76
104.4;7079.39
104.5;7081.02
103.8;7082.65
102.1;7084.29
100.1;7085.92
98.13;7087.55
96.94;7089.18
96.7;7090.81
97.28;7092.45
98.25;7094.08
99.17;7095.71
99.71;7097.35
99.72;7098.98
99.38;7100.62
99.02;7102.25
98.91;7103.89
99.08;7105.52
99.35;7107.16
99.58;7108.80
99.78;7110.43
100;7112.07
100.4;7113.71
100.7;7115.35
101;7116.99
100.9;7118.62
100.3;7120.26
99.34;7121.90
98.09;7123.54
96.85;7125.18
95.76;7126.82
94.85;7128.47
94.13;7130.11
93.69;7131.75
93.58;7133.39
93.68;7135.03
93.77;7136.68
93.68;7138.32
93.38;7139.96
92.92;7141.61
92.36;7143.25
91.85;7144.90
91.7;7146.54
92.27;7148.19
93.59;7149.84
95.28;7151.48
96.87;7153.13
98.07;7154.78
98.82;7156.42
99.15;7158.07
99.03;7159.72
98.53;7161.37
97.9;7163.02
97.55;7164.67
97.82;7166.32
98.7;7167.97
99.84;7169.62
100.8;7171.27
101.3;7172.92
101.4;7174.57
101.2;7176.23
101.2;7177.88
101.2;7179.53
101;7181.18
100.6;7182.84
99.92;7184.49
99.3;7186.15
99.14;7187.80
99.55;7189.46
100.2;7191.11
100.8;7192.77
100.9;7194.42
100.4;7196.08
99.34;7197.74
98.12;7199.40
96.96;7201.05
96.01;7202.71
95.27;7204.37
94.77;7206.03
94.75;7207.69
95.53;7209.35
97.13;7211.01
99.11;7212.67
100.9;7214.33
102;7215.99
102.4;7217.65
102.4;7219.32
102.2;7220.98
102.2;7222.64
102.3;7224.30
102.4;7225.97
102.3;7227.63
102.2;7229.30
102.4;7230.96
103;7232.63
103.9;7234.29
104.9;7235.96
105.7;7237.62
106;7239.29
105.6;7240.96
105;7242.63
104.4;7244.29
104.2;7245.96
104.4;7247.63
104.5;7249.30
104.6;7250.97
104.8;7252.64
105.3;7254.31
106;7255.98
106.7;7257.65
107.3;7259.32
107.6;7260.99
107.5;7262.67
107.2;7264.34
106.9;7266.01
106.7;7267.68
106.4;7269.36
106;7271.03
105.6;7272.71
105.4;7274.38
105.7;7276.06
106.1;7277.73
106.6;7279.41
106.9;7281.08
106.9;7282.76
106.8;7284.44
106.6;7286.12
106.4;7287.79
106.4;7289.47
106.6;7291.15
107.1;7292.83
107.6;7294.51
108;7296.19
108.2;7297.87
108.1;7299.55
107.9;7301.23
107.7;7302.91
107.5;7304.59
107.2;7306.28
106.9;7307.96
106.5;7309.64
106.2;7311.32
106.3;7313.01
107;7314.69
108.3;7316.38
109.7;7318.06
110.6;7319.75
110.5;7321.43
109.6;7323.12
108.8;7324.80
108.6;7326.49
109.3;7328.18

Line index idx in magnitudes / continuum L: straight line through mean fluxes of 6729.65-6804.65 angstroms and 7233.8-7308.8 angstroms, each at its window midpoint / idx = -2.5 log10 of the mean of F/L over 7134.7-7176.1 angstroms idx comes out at 0.077 mag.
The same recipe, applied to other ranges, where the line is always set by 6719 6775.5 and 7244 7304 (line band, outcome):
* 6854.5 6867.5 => 0.130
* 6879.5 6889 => 0.077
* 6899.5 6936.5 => 0.040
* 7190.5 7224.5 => 0.062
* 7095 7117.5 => 0.034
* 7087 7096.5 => 0.051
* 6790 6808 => 0.036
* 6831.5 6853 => 0.066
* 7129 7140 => 0.105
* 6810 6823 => 0.050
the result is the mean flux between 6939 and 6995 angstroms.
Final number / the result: 103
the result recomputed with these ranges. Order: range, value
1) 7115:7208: 97.6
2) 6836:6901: 90.3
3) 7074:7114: 100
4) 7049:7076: 103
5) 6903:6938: 95.6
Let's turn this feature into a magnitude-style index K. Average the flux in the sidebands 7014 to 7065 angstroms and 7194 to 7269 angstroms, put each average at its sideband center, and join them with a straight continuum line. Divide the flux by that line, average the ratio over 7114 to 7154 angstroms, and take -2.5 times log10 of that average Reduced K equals 0.093 mag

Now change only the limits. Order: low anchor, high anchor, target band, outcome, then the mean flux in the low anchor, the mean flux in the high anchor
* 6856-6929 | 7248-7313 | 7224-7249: 0.01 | 91.8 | 107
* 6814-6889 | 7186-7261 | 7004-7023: -0.09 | 90.5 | 102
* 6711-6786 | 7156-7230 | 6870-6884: 0.06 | 94.8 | 99.6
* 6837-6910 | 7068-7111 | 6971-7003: -0.07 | 90.7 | 101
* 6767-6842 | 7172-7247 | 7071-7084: -0.06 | 93.2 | 101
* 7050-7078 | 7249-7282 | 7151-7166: 0.07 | 103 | 106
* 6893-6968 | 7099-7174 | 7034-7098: -0.06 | 98.2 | 97.2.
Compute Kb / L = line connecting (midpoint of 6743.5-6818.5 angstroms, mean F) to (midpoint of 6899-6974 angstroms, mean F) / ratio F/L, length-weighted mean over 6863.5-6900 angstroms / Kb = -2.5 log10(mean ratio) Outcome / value 0.07 mag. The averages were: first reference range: 94.2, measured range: 91.1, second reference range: 98.9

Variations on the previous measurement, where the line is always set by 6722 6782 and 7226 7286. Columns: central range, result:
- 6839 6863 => 0.10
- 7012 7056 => -0.06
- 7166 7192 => 0.04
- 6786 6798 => 0.04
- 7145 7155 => 0.10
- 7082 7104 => 0.03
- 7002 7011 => -0.04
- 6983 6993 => -0.04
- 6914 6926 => 0.05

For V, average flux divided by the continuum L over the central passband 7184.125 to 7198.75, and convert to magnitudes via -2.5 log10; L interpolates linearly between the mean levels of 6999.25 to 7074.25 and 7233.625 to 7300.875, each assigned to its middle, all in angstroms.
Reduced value 0.06 mag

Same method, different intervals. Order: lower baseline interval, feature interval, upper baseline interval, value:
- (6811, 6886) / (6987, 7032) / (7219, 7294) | -0.08 mag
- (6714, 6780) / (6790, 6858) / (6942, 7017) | 0.07 mag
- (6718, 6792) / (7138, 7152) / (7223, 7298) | 0.11 mag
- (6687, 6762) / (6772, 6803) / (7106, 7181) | 0.02 mag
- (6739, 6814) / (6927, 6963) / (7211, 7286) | -0.04 mag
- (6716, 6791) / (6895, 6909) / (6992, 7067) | 0.08 mag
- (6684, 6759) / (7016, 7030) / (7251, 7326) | -0.04 mag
